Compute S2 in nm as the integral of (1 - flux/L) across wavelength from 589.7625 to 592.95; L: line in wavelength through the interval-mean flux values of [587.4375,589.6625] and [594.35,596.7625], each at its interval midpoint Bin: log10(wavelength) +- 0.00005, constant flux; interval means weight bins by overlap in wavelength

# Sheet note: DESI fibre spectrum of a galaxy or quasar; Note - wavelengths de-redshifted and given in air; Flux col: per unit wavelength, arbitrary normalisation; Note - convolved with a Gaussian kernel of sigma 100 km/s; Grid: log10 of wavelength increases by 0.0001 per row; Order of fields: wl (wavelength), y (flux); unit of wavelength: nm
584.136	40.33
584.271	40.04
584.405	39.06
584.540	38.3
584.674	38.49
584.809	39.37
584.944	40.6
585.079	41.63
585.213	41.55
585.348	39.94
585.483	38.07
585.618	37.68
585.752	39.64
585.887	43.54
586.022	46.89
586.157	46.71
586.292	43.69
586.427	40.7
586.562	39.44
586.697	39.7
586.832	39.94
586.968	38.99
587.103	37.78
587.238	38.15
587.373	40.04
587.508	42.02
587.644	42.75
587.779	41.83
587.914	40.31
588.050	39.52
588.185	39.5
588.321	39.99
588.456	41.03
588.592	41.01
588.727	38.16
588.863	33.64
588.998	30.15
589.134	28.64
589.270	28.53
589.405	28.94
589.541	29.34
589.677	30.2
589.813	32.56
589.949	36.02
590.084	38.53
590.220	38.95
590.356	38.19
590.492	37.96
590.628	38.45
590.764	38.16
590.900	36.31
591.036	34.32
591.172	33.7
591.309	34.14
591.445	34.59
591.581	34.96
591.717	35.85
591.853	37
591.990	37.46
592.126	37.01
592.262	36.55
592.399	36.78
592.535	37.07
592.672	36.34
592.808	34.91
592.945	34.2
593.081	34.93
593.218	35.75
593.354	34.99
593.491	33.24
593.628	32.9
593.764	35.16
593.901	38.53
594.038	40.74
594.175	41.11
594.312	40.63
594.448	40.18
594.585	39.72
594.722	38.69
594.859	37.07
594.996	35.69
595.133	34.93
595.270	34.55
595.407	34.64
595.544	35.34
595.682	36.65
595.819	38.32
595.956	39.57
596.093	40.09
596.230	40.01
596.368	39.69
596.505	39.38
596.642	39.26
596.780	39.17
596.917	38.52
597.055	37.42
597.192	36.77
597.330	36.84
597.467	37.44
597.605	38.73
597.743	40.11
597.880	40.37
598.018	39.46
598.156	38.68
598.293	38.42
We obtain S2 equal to 0.062 nm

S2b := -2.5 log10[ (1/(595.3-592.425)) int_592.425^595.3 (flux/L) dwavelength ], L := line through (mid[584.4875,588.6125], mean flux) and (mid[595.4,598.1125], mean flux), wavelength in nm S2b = 0.07 mag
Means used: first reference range 40.6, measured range 36.8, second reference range 38.5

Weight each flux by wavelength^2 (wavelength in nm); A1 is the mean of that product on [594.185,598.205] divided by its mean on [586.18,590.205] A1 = 1.05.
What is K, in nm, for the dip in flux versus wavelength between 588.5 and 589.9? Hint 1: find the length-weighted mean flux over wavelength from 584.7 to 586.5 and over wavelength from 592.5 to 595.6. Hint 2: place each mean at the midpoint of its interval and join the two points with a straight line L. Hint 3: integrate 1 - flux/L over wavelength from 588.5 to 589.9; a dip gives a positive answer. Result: 0.25 nm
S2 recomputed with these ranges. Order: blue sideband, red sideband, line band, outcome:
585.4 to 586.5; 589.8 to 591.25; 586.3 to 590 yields 0.23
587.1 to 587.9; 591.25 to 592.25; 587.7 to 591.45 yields 0.25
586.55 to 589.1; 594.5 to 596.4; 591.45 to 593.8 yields 0.15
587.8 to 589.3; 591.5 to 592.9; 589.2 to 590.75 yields 0.09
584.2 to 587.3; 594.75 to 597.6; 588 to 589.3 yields 0.11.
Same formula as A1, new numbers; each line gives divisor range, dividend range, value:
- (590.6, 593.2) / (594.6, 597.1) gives 1.07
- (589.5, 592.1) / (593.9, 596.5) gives 1.09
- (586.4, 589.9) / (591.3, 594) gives 0.98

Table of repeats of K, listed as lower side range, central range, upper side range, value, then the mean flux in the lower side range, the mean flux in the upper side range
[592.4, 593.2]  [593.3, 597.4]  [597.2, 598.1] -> -0.05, 35.6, 38.7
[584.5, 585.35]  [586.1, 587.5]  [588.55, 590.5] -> -0.11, 40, 33.9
